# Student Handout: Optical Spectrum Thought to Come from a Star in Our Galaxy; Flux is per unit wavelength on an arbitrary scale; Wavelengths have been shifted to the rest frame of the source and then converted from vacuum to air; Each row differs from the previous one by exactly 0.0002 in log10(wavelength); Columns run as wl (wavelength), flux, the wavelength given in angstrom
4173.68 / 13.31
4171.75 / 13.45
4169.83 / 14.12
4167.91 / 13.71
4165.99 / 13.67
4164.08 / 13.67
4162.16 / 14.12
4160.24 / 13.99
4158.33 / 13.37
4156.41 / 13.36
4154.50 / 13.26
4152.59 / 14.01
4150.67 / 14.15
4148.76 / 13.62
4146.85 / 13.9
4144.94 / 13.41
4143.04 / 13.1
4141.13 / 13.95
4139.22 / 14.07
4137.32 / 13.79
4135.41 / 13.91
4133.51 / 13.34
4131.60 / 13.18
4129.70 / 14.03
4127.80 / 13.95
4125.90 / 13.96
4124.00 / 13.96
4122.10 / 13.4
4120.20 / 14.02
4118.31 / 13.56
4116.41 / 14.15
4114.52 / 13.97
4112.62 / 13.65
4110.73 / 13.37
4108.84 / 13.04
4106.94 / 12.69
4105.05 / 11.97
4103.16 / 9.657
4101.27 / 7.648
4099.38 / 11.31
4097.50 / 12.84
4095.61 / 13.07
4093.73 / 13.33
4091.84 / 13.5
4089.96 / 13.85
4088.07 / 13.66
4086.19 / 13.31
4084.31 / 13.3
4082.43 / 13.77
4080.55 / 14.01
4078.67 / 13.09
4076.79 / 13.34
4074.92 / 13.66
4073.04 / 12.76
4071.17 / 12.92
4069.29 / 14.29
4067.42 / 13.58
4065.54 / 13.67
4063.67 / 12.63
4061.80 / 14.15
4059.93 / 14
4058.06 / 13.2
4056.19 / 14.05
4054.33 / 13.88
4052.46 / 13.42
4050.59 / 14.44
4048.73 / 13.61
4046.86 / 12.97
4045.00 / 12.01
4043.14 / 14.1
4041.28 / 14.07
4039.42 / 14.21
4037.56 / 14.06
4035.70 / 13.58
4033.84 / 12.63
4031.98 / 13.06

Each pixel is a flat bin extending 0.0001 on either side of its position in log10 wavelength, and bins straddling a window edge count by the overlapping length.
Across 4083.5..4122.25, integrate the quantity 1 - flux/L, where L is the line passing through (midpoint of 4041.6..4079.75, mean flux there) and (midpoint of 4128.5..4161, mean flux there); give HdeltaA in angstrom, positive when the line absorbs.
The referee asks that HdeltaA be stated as 2.2 angstrom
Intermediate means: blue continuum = 13.5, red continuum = 13.7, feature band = 12.8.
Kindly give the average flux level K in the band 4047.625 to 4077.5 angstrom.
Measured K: 13.6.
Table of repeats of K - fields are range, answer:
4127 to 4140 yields 13.7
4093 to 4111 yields 11.8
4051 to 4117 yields 13.1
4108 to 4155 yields 13.7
